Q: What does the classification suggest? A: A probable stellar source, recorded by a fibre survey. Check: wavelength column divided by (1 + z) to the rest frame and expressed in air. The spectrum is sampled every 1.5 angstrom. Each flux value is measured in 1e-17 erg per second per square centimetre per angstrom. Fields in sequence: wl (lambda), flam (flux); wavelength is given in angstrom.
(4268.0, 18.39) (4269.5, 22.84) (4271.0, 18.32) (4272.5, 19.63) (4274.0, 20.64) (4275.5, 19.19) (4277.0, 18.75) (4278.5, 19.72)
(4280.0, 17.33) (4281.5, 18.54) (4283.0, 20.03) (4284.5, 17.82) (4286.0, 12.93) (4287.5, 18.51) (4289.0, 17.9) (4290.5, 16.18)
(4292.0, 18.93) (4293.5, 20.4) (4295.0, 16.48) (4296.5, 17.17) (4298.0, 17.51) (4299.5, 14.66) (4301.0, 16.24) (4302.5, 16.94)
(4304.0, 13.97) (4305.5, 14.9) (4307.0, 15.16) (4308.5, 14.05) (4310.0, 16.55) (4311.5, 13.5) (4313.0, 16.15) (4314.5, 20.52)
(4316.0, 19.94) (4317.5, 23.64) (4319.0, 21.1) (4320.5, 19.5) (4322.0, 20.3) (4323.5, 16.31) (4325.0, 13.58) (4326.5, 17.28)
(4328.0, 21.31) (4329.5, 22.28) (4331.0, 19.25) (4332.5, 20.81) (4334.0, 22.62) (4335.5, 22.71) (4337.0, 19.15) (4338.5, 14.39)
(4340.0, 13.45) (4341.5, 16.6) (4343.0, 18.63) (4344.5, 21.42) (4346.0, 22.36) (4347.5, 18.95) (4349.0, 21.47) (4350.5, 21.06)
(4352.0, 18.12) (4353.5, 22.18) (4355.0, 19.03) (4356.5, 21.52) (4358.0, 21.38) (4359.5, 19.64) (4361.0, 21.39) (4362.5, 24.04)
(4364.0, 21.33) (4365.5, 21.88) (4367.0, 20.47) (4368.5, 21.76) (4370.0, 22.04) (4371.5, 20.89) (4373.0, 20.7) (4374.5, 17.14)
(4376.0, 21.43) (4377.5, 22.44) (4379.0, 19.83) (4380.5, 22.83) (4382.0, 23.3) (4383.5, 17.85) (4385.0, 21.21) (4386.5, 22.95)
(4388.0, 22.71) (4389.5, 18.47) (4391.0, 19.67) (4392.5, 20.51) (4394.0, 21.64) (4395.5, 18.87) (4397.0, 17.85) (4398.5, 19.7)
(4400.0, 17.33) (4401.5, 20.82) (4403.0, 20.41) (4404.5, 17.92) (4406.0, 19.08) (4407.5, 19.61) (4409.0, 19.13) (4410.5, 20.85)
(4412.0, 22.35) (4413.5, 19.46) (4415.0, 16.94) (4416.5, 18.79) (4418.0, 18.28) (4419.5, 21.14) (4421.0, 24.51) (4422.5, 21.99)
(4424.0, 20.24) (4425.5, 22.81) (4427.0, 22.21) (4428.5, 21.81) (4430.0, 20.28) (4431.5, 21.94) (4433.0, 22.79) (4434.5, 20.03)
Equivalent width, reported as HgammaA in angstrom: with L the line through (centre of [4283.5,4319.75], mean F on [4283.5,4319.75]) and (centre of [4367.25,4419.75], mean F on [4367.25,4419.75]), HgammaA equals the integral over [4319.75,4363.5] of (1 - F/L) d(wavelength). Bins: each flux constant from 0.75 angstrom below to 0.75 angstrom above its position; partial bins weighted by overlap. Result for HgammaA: -2.9 angstrom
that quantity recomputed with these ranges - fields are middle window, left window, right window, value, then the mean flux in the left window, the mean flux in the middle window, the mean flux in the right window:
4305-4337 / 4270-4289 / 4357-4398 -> 1.38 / 18.5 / 18.7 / 20.9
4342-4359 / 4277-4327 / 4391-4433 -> -1.65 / 17.4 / 20.5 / 20.3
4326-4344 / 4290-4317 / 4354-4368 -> 0.03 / 16.7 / 19.1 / 21.2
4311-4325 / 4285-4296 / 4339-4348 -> -0.70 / 17.3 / 18.8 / 18.4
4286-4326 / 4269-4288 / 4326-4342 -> 3.62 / 18.7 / 17.2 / 19.1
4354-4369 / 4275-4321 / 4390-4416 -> -2.01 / 17.5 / 21.3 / 19.5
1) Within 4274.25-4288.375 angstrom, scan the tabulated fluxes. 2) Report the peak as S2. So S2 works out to 20.03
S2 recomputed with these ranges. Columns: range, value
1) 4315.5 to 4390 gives 24.04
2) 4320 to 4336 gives 22.71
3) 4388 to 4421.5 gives 24.51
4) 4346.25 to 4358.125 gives 22.18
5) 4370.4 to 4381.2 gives 22.83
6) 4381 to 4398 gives 23.3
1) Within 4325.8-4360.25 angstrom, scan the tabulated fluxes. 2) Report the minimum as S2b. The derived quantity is 13.45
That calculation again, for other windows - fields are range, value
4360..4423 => 16.94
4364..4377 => 17.14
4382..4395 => 17.85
